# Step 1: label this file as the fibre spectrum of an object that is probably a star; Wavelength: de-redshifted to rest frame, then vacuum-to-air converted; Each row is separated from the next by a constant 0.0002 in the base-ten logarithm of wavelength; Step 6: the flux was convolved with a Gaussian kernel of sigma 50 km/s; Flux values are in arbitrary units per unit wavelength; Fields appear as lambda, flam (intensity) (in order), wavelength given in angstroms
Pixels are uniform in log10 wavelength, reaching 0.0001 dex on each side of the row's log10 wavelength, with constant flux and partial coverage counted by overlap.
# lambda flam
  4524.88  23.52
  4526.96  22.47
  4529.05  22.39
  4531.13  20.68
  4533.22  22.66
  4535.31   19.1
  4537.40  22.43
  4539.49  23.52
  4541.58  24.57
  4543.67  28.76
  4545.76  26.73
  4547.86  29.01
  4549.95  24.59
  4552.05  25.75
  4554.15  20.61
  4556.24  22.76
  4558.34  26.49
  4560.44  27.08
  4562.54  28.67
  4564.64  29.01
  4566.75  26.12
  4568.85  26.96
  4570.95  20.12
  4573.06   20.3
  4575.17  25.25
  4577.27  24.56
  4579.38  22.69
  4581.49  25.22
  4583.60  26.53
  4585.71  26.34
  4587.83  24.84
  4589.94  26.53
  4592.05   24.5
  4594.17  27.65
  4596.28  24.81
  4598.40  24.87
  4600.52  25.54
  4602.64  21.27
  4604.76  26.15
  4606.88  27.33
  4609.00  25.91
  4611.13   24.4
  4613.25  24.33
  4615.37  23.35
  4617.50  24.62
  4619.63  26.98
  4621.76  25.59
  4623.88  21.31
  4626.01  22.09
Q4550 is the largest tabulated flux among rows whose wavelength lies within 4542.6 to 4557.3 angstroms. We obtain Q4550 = 29.01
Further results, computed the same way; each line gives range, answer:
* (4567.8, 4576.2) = 26.96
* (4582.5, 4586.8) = 26.53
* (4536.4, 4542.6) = 24.57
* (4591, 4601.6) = 27.65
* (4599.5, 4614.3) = 27.33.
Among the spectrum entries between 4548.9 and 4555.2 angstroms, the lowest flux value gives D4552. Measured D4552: 20.61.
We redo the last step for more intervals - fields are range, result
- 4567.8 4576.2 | 20.12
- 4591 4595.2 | 24.5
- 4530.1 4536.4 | 19.1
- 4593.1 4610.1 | 21.27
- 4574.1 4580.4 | 22.69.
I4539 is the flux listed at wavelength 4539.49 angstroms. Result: 23.52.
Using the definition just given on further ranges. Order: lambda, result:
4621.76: 25.59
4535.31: 19.1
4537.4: 22.43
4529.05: 22.39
